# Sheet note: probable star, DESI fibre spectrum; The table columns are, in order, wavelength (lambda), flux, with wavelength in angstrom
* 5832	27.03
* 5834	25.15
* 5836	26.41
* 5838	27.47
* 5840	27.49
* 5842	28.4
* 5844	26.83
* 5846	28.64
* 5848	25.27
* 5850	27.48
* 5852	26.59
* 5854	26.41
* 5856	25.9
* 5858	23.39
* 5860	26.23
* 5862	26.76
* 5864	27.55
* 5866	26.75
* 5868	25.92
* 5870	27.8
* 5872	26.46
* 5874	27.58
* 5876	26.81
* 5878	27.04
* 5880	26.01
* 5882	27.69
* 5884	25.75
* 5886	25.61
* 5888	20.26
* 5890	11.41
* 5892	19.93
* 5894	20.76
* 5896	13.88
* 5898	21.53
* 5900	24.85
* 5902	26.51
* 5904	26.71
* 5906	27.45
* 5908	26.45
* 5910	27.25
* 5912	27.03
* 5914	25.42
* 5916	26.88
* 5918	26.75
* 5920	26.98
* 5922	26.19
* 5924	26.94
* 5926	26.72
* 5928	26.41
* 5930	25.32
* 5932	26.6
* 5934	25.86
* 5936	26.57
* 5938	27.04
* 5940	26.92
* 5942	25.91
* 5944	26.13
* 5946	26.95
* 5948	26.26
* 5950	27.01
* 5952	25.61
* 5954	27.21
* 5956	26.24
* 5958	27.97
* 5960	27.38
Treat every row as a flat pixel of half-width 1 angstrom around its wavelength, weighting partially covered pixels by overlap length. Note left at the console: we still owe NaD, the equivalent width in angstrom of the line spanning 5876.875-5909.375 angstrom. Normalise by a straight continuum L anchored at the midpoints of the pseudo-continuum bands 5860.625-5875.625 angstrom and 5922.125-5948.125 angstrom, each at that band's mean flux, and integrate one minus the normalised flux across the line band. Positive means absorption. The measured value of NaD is 4.2 angstrom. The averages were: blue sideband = 26.9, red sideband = 26.4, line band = 23.3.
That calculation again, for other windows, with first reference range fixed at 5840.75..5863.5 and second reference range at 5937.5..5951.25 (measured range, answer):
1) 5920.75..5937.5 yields 0.1 angstrom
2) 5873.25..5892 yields 1.8 angstrom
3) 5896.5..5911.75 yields 0.6 angstrom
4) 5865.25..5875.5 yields -0.1 angstrom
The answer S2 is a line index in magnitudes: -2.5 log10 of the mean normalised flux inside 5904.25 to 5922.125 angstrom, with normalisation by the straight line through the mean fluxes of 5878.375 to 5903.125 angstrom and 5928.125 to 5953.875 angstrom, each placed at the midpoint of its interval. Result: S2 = -0.12 mag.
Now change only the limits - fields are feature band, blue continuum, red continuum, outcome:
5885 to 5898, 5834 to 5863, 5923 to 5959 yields 0.37 mag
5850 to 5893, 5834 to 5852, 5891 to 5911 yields 0.01 mag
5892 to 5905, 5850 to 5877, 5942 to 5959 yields 0.20 mag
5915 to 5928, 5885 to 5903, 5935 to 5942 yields -0.10 mag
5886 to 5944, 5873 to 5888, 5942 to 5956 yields 0.07 mag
